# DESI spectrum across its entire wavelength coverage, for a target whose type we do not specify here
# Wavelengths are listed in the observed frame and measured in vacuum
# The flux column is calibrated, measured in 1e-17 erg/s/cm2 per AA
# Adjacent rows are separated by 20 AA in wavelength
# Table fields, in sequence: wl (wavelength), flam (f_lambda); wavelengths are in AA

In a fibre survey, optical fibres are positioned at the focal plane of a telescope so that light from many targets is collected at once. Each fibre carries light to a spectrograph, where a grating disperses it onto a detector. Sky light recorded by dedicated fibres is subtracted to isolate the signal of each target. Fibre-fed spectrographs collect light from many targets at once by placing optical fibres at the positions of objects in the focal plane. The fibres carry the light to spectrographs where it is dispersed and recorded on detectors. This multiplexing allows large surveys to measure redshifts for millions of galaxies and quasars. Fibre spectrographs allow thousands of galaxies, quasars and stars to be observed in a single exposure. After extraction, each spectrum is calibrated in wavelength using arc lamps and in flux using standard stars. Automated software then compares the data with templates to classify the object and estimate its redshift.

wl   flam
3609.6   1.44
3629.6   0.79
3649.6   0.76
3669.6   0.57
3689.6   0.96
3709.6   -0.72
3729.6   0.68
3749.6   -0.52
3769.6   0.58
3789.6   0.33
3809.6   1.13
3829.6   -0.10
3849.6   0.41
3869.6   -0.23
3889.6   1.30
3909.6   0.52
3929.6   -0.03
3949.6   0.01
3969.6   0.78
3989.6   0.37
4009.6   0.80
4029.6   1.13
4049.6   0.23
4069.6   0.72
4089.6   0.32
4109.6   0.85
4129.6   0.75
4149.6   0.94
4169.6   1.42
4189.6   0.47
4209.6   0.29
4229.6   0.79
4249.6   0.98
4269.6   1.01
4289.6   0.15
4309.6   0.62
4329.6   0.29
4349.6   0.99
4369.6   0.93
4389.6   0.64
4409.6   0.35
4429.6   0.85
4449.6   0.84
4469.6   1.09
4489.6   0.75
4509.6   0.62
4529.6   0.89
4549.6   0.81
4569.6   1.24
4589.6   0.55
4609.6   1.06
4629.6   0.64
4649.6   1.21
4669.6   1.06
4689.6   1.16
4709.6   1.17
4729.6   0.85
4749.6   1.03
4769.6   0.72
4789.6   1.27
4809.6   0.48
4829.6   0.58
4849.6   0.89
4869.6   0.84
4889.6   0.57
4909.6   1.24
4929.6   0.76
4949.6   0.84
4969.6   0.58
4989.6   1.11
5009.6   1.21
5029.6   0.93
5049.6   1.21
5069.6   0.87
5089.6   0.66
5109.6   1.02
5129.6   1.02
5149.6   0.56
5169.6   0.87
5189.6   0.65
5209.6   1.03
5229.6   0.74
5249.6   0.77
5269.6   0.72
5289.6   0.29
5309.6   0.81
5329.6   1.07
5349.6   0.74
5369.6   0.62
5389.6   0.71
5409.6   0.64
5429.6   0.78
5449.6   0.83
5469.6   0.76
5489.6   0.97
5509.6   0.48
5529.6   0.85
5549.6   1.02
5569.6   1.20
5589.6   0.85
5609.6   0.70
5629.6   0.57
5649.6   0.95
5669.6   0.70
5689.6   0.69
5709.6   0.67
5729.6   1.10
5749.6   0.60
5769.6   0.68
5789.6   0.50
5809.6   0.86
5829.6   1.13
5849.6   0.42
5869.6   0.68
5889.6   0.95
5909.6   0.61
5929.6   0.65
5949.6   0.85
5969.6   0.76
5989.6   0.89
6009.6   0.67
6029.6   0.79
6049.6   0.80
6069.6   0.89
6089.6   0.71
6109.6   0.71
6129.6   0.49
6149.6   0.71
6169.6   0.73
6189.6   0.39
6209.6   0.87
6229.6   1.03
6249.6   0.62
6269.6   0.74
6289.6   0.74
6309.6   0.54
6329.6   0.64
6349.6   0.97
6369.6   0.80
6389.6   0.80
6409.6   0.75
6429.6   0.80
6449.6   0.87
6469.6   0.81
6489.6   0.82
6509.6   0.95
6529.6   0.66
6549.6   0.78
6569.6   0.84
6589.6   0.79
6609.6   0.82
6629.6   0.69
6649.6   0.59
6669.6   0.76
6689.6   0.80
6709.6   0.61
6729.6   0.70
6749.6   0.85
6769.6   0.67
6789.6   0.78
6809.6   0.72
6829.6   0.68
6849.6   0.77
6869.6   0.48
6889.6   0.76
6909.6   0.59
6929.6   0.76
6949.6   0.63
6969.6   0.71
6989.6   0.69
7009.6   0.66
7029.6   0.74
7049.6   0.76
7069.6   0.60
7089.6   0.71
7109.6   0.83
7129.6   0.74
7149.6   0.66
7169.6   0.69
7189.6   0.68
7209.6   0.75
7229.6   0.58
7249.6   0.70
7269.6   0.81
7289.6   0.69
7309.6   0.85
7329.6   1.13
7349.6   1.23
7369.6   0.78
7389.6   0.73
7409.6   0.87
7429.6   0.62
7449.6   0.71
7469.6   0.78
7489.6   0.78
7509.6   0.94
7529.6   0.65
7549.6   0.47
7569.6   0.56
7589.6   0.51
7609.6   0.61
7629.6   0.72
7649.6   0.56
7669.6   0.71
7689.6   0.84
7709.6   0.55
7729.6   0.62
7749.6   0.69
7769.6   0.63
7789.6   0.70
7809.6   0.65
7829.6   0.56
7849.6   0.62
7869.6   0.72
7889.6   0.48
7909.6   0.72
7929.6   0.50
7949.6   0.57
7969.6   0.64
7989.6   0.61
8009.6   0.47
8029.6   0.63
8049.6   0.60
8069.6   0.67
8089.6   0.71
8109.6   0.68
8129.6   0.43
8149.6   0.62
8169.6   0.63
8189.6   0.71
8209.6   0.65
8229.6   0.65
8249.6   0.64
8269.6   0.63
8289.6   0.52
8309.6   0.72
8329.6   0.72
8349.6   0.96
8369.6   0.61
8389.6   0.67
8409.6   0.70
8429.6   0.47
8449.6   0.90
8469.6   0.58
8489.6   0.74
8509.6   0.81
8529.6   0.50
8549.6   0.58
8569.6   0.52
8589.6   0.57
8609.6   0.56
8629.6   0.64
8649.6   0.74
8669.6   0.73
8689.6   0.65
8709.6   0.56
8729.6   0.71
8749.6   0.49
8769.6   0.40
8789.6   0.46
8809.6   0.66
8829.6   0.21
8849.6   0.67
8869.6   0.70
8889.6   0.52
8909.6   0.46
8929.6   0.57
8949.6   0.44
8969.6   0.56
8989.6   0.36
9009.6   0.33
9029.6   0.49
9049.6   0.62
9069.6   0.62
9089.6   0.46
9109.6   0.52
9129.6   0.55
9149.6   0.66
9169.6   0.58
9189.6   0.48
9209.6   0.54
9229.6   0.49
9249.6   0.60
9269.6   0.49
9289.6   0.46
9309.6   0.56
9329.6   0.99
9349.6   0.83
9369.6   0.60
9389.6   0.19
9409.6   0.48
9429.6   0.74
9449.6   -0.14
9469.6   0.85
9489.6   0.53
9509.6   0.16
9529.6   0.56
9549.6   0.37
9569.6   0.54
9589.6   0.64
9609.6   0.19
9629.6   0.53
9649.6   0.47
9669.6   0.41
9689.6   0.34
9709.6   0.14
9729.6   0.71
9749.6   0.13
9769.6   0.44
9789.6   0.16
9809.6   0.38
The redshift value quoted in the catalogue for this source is 0.118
